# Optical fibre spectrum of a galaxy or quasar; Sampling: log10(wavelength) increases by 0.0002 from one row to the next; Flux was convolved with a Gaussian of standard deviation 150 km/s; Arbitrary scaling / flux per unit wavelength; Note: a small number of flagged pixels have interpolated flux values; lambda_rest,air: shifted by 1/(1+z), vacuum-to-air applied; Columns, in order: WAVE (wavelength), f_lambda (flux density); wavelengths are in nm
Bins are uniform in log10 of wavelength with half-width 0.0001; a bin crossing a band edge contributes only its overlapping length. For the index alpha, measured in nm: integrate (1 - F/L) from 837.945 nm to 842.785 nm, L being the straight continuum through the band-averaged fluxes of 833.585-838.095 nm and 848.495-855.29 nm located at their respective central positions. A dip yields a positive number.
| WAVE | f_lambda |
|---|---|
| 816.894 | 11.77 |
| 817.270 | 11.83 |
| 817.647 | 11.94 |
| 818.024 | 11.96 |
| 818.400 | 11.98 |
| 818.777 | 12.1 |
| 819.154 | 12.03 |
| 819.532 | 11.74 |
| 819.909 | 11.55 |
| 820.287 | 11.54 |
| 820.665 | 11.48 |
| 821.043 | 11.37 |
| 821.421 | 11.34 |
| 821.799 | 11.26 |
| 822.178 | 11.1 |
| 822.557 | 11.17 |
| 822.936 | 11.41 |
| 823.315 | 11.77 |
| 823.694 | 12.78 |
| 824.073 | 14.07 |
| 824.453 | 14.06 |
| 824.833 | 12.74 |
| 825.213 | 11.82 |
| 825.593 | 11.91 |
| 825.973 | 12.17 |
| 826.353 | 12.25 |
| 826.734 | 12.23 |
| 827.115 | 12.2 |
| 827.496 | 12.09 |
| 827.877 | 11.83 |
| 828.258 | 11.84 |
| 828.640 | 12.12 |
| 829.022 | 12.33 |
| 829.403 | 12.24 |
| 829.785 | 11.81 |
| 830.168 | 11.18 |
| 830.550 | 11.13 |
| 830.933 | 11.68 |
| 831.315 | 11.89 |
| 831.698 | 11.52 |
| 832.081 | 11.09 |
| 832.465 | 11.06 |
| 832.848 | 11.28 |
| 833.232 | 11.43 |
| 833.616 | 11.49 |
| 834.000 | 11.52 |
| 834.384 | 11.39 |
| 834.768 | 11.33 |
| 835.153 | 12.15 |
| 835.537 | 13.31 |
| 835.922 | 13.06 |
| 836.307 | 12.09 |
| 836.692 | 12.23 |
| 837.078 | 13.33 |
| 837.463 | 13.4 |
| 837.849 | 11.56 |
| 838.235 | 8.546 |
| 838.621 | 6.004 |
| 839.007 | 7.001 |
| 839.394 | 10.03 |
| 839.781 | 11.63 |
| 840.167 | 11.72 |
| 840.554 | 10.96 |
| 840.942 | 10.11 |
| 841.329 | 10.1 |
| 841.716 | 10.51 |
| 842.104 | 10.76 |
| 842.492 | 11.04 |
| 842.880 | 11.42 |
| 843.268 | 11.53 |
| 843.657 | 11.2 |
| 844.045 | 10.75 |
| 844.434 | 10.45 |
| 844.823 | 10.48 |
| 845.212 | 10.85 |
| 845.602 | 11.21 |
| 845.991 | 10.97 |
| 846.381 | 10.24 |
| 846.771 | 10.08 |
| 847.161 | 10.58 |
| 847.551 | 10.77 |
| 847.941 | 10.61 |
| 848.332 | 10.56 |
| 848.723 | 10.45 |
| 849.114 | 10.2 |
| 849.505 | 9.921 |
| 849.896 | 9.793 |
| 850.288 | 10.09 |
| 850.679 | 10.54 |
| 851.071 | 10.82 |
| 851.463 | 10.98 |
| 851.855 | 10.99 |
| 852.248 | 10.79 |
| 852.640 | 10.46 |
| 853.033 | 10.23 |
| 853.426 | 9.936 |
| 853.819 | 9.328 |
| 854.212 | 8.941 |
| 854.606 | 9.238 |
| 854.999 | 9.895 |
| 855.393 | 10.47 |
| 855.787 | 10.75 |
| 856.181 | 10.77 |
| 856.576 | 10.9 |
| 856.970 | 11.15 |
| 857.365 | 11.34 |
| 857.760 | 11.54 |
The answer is 0.70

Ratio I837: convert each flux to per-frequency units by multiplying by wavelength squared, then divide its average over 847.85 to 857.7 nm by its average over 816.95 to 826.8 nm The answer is 0.93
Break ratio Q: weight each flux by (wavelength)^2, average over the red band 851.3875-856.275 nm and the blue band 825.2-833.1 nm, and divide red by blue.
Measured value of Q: 0.92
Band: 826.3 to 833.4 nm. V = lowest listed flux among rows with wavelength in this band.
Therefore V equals 11.06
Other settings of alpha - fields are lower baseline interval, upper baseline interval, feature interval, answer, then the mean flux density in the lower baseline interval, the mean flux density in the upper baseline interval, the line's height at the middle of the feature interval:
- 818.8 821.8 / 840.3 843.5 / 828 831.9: -0.18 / 11.6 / 10.8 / 11.2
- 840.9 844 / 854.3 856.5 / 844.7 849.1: 0.01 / 10.9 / 10.2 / 10.6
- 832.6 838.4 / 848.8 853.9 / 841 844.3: 0.09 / 11.9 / 10.3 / 11.2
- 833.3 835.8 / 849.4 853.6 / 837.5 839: 0.34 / 11.9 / 10.4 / 11.6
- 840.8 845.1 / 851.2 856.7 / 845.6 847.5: 0.01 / 10.8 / 10.3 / 10.6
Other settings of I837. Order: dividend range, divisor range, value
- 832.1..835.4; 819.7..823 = 1.04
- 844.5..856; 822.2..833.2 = 0.91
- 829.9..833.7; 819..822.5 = 1.02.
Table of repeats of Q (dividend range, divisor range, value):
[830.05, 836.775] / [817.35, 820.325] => 1.02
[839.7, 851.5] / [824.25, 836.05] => 0.93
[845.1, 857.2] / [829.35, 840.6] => 0.96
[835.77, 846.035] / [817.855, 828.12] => 0.94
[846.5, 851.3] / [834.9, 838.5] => 0.89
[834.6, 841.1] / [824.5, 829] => 0.93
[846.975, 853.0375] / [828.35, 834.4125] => 0.95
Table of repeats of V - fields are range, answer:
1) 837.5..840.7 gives 6.004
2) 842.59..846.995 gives 10.08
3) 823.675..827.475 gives 11.82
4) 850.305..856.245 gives 8.941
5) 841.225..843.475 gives 10.1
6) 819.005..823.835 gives 11.1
